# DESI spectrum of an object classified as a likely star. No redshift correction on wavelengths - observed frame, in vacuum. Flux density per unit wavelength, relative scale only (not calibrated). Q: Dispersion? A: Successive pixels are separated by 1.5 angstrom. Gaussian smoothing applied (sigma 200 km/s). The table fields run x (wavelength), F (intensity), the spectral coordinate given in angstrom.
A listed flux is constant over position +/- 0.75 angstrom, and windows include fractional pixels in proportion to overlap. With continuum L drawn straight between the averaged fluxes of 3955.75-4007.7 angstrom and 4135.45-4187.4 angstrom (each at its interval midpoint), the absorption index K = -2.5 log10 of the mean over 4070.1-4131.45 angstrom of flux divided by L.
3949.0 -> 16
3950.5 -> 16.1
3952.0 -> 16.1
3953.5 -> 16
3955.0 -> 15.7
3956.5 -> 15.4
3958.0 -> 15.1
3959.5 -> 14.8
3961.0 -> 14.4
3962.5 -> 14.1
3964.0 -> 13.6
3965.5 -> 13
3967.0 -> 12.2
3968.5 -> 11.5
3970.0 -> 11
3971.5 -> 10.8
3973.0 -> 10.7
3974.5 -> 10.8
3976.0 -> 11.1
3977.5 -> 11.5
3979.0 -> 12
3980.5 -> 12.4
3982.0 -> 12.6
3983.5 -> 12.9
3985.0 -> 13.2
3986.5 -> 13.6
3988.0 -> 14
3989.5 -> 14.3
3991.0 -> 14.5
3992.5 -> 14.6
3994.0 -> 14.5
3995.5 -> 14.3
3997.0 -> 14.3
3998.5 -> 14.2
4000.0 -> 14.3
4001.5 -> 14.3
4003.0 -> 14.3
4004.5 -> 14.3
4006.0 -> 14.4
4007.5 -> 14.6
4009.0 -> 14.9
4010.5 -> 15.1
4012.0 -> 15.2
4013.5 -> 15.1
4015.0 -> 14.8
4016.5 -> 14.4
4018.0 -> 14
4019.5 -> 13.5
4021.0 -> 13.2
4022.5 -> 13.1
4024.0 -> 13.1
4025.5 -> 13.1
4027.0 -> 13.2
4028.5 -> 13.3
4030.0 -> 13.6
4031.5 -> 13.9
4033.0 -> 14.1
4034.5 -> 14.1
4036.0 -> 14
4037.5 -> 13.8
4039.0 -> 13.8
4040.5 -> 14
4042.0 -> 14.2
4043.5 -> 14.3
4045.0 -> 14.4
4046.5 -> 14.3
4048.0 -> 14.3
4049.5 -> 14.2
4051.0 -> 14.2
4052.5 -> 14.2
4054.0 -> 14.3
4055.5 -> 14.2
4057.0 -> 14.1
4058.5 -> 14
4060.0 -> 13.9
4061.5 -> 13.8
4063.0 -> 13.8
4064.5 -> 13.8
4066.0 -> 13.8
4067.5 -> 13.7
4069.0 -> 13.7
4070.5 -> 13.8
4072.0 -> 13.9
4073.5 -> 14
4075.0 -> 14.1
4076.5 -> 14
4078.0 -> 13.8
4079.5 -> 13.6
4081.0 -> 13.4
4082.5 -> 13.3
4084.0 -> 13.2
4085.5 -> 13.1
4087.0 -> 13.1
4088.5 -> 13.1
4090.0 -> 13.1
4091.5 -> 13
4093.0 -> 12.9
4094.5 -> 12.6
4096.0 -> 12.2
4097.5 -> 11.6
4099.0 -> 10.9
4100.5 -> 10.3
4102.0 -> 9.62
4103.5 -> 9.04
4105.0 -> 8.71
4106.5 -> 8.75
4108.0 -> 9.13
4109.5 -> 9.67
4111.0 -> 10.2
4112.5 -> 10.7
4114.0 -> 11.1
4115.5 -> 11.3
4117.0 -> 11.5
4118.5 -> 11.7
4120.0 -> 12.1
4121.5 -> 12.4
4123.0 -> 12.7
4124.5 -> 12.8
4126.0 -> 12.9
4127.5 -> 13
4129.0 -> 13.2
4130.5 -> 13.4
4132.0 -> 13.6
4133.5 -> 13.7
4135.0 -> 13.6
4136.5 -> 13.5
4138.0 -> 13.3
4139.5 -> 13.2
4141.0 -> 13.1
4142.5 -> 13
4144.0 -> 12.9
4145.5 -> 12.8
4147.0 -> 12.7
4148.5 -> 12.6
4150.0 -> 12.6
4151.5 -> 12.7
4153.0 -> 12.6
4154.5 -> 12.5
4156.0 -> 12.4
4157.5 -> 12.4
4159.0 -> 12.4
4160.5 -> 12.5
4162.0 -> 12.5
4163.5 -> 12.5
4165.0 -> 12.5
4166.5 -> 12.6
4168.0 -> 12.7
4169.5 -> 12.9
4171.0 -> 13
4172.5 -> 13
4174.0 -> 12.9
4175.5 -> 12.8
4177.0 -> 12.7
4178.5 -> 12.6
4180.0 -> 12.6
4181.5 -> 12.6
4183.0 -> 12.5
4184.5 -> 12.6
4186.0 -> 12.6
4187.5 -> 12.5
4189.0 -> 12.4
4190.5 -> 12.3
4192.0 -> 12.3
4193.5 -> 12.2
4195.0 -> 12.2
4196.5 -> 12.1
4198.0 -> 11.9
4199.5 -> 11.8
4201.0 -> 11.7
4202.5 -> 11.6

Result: 0.072 mag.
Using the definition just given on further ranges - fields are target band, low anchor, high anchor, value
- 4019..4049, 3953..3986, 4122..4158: -0.067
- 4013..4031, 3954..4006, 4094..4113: -0.114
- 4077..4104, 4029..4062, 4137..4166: 0.095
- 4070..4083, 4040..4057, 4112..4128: -0.032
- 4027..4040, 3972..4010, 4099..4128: -0.101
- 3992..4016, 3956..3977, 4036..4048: -0.091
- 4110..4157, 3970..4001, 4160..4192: 0.013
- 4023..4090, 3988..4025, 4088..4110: -0.111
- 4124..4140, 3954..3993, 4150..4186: -0.049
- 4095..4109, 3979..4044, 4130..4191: 0.298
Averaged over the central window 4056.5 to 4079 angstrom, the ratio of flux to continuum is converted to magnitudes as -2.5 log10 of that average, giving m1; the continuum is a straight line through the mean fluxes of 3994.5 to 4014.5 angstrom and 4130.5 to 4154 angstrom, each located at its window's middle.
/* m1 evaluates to 0.000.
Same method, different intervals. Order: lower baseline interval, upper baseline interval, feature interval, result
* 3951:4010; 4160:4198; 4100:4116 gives 0.297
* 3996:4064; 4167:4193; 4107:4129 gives 0.149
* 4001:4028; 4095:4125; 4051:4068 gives -0.115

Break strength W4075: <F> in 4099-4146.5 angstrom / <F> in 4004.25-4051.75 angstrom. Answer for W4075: 0.84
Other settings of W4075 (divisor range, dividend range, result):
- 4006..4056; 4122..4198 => 0.91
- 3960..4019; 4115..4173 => 0.94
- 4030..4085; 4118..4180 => 0.92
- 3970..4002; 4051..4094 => 1.05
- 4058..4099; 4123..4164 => 0.97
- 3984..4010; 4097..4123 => 0.74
